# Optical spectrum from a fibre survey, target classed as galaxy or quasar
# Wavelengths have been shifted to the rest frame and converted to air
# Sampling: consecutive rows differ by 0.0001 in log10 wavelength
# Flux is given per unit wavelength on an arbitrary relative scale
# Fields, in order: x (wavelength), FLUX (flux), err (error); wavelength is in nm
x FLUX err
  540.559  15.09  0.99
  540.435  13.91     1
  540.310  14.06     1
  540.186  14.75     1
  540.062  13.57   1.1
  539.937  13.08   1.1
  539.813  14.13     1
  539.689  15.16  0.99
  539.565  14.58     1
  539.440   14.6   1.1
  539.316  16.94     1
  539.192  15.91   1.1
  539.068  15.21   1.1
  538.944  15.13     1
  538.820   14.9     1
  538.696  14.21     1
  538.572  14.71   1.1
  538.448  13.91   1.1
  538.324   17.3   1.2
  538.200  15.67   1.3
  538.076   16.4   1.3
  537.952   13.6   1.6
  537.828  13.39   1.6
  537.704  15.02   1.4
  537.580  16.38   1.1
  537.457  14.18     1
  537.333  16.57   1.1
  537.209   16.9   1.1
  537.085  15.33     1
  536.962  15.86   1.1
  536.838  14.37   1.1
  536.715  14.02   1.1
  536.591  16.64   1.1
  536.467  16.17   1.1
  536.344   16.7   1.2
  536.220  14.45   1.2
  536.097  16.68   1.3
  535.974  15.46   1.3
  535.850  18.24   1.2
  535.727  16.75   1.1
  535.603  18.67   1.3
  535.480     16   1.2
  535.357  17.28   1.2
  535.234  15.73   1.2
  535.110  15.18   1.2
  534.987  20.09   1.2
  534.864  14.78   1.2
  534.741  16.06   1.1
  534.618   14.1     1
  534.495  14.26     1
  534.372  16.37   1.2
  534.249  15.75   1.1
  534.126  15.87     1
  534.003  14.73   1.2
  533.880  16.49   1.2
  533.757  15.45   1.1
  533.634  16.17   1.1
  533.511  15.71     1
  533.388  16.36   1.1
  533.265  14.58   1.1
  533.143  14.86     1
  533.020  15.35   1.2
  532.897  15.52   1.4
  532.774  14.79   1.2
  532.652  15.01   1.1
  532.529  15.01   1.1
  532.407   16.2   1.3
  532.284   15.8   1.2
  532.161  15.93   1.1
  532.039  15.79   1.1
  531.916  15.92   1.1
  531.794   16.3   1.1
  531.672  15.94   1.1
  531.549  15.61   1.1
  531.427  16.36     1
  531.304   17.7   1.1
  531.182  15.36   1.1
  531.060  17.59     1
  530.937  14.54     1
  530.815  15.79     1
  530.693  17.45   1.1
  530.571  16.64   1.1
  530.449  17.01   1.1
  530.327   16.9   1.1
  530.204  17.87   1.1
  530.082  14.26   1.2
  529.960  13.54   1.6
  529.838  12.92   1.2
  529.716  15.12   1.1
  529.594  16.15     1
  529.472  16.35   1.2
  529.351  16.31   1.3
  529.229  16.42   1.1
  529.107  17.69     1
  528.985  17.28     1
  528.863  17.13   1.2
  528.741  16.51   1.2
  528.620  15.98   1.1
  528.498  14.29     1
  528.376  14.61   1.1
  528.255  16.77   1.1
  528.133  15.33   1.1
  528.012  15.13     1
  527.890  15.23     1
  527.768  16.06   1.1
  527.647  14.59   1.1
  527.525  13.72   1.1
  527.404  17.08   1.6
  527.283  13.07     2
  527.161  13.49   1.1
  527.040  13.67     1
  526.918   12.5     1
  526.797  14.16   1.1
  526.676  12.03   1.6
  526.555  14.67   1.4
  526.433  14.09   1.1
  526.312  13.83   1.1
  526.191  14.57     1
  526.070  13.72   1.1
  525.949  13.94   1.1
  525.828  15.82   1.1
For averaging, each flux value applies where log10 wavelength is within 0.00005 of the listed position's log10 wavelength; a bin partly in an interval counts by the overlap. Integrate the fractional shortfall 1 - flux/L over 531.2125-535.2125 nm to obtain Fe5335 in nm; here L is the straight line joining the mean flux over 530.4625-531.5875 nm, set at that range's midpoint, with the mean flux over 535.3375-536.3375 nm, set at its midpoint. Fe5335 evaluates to 0.19 nm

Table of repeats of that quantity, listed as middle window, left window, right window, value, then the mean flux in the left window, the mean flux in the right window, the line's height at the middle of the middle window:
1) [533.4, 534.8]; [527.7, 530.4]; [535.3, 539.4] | 0.016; 15.8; 15.7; 15.8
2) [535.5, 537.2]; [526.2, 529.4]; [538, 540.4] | -0.131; 15.1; 14.9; 15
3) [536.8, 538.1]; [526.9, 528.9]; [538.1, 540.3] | -0.026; 15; 14.9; 15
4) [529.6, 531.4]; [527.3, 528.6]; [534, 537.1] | -0.049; 15.2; 16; 15.5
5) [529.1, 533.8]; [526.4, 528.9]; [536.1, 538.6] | -0.258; 14.8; 15.4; 15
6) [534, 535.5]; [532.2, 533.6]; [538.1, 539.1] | -0.056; 15.4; 15.2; 15.3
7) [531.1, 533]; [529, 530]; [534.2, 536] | 0.019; 15.7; 16.3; 16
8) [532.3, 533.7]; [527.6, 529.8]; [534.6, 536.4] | 0.072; 15.9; 16.5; 16.3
